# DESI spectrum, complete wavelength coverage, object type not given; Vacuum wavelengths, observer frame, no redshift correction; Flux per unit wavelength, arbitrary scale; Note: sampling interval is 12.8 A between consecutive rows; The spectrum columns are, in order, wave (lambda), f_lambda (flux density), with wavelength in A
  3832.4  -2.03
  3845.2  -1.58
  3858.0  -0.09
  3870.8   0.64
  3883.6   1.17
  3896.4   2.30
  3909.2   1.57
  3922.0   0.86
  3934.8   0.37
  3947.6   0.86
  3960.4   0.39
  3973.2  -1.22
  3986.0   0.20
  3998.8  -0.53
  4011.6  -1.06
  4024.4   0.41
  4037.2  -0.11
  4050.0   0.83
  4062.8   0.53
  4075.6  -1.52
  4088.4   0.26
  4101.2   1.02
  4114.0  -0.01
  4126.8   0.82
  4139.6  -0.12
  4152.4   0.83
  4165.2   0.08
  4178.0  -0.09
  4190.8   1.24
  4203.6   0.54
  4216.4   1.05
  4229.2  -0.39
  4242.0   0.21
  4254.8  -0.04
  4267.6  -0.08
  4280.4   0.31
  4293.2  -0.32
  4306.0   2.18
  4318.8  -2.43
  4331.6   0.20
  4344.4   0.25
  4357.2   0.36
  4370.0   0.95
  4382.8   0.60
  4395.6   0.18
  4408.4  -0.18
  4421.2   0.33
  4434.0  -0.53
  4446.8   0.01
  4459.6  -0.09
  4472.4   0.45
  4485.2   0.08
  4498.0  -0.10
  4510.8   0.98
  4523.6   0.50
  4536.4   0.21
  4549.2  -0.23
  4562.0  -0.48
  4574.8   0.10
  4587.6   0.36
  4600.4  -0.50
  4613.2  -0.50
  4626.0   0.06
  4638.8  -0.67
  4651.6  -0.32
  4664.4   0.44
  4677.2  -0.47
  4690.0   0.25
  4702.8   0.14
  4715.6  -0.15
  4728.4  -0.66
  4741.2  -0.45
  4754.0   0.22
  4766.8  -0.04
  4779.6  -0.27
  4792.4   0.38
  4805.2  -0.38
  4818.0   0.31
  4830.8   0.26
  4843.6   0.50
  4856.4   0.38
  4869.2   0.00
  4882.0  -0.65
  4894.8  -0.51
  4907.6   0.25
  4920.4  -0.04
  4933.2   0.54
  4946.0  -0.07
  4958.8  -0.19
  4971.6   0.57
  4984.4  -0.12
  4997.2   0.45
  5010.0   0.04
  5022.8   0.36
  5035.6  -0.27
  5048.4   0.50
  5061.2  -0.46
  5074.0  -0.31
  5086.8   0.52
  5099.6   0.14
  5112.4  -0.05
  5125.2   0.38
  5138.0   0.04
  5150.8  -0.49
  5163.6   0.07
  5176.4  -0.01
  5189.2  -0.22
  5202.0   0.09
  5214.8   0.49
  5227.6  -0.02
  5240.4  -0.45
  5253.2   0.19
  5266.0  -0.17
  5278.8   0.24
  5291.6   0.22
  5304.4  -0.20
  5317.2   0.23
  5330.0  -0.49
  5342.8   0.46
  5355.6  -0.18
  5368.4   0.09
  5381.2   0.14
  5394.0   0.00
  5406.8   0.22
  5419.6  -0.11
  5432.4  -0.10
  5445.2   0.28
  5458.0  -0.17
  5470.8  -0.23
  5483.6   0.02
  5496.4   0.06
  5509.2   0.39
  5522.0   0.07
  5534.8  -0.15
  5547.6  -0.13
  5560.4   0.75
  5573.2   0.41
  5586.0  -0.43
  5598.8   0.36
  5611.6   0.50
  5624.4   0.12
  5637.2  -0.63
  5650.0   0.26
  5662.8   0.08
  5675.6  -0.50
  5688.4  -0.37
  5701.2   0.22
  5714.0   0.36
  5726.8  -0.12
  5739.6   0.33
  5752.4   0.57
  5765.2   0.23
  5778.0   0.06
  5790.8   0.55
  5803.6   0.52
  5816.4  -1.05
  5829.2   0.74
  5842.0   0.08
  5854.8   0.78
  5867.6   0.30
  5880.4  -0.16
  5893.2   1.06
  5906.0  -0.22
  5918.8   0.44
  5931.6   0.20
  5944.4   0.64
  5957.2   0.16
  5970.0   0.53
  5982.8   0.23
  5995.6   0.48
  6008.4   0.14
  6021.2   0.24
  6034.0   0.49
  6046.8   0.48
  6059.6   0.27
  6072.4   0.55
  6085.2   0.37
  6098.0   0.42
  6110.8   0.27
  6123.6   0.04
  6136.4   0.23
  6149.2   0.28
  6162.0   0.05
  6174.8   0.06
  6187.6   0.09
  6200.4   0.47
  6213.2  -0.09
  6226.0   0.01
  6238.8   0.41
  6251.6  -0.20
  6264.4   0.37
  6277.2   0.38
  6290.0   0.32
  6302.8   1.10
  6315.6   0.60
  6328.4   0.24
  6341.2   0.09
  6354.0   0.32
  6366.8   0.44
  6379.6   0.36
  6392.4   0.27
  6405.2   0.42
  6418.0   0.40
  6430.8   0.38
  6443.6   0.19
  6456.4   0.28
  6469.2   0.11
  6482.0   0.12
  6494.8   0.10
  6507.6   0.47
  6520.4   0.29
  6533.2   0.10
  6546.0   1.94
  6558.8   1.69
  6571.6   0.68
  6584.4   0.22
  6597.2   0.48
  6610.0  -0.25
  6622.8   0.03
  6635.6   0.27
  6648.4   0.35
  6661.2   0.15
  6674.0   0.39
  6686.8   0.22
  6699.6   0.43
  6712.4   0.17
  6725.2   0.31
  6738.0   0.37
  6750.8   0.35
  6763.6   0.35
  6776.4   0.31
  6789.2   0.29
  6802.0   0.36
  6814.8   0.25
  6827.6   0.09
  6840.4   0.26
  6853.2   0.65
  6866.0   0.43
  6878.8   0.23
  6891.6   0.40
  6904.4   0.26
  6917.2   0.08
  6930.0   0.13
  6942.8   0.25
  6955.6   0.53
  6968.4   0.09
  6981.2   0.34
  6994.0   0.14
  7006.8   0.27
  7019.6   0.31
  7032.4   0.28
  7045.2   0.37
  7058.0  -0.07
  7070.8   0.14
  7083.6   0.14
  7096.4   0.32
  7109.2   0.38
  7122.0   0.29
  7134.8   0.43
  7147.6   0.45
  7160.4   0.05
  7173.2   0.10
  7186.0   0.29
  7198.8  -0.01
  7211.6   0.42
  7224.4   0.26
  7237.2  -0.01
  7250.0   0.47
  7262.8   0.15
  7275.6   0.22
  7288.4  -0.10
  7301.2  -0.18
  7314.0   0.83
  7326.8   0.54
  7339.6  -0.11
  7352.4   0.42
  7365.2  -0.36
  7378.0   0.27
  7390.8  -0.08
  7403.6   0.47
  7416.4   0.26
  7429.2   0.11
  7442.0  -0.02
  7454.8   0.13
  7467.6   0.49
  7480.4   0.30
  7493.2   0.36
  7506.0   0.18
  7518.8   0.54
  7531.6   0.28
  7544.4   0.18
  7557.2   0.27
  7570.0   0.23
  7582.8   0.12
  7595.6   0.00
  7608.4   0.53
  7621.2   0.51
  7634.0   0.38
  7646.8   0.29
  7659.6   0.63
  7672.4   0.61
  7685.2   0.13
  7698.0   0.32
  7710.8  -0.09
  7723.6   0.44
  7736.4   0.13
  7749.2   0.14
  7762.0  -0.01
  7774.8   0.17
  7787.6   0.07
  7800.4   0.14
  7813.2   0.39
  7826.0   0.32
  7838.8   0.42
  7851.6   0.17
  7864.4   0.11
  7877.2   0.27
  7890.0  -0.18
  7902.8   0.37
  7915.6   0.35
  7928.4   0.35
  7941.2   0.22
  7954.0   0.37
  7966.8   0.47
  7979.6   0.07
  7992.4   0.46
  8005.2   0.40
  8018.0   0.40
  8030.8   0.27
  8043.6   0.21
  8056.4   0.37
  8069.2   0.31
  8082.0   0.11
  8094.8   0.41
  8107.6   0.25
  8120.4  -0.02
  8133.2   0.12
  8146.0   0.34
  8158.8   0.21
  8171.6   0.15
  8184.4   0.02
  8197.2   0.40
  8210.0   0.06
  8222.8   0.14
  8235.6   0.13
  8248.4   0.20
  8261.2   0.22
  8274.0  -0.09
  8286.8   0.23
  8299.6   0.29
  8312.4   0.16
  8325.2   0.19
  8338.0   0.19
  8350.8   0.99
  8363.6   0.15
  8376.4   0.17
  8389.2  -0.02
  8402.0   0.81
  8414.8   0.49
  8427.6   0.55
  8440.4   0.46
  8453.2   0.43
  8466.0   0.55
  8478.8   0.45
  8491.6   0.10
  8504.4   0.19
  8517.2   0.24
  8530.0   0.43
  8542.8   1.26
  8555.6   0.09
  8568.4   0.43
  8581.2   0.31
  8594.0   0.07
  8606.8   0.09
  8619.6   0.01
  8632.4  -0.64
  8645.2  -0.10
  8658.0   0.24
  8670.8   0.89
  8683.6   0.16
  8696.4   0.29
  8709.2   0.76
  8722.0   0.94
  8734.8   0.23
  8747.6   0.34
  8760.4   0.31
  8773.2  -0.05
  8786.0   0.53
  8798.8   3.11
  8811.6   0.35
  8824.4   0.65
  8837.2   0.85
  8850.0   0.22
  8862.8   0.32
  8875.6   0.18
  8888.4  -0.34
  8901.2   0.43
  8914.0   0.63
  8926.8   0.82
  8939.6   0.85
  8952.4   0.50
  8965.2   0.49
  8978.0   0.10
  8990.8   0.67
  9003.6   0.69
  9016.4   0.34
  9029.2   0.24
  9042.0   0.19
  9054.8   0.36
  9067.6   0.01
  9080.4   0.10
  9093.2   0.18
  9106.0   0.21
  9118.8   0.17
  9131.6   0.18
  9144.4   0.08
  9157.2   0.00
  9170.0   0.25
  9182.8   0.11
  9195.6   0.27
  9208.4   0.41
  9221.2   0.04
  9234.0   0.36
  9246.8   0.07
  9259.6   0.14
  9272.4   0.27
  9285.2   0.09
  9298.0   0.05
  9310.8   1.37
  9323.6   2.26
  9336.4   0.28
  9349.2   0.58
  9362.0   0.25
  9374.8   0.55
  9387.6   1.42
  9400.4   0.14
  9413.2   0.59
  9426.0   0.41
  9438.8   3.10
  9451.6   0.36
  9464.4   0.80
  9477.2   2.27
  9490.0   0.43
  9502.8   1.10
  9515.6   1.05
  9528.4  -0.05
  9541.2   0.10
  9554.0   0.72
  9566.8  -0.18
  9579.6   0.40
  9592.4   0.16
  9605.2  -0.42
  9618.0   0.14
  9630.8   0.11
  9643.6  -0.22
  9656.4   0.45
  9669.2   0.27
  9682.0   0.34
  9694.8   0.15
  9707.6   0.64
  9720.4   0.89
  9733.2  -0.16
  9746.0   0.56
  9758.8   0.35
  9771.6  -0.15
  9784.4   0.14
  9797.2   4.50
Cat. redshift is 0.76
